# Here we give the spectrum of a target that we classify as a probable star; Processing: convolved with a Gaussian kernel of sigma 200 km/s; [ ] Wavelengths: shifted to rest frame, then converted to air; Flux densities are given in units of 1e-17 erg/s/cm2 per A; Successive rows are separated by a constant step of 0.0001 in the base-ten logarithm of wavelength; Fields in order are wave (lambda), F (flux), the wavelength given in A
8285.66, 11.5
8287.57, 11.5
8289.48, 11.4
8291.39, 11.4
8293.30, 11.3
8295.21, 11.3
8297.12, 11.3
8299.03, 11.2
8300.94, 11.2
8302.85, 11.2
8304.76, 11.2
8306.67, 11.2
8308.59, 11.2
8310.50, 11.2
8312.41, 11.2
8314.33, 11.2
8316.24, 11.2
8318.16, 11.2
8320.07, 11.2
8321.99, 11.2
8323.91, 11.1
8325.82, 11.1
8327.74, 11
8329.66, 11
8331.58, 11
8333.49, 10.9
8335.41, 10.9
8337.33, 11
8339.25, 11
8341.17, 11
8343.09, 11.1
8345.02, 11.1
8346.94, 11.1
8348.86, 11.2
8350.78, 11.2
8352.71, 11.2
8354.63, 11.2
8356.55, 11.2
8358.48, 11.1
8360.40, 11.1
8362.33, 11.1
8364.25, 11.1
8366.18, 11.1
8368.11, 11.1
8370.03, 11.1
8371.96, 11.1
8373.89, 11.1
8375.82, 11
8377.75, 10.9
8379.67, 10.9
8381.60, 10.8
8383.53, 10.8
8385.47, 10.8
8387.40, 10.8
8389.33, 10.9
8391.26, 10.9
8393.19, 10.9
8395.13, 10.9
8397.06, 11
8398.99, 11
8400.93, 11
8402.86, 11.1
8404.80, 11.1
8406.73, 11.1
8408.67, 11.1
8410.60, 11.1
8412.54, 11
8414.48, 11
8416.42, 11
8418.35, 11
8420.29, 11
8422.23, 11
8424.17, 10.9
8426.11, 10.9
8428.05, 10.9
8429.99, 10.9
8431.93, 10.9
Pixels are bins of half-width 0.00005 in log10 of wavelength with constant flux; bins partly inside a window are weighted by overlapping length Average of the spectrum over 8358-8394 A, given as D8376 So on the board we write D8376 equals 11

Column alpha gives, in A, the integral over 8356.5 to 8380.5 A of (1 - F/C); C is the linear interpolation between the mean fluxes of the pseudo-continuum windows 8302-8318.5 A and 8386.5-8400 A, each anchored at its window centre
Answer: -0.1 A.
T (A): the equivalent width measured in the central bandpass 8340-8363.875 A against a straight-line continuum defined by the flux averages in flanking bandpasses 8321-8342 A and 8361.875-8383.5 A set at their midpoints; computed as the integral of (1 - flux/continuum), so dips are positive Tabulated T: -0.2 A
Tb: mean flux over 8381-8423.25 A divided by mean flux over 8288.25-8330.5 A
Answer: 1.0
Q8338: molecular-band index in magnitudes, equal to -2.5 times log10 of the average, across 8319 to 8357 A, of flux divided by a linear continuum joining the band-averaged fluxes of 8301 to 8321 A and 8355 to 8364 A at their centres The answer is 0.01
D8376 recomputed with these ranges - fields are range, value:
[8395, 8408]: 11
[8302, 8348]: 11.1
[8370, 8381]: 11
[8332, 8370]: 11.1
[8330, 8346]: 11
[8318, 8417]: 11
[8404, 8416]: 11.1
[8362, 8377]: 11.1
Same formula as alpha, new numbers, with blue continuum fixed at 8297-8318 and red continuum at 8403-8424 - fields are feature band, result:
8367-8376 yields 0.0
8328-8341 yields 0.2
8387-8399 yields 0.2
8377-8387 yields 0.2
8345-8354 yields 0.0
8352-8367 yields 0.0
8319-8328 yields 0.0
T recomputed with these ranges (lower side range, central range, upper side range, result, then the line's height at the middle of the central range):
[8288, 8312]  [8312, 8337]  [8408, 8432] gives 0.27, 11.2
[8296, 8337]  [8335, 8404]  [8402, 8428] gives 0.32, 11.1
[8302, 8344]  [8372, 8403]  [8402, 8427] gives 0.34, 11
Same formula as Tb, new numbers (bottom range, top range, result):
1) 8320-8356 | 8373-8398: 0.98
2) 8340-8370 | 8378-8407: 0.98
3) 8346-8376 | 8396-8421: 0.99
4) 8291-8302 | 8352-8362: 0.99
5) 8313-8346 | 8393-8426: 0.99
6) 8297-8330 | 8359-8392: 0.98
